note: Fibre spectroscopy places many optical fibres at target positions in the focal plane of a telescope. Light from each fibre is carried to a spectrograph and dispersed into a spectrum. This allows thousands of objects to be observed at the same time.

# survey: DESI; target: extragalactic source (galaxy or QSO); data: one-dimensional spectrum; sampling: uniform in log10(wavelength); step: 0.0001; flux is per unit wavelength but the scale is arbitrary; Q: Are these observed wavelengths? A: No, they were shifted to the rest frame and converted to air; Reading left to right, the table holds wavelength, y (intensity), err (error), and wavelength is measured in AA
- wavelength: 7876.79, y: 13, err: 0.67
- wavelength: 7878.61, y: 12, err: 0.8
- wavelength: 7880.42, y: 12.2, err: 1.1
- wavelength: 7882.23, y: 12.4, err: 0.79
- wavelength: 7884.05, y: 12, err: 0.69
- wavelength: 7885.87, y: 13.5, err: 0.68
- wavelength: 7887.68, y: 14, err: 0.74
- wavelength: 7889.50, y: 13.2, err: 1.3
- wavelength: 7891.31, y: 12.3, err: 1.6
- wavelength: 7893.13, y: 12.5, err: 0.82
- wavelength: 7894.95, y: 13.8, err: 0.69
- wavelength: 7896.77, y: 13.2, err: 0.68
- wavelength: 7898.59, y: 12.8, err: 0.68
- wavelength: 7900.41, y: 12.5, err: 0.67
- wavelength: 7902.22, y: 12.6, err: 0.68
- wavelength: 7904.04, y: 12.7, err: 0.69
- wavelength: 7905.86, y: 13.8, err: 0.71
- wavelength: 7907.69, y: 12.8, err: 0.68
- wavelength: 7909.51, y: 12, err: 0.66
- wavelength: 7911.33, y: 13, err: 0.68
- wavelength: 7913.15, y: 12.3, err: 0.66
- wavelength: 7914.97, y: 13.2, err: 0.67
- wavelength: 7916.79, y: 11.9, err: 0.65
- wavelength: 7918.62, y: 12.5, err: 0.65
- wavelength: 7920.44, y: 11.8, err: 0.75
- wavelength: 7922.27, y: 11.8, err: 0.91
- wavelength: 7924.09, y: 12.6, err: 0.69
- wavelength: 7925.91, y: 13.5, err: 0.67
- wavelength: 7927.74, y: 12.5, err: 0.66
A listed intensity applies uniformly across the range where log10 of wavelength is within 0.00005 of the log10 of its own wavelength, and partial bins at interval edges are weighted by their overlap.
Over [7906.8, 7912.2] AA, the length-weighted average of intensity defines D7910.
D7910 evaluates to 12.6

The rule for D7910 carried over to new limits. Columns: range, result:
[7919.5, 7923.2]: 11.8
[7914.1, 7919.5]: 12.5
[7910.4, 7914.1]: 12.7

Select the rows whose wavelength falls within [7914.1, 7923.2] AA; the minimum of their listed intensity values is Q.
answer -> 11.8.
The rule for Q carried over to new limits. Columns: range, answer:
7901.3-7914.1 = 12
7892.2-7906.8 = 12.5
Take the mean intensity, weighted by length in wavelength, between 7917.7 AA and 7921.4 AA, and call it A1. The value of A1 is 12.1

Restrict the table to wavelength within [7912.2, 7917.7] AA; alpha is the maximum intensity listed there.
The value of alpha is 13.2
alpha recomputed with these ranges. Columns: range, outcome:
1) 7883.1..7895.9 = 14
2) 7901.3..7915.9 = 13.8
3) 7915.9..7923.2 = 12.5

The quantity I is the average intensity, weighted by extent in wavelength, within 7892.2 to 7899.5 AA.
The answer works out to 13.1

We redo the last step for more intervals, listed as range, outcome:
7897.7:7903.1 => 12.7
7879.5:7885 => 12.2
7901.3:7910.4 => 12.8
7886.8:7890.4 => 13.6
